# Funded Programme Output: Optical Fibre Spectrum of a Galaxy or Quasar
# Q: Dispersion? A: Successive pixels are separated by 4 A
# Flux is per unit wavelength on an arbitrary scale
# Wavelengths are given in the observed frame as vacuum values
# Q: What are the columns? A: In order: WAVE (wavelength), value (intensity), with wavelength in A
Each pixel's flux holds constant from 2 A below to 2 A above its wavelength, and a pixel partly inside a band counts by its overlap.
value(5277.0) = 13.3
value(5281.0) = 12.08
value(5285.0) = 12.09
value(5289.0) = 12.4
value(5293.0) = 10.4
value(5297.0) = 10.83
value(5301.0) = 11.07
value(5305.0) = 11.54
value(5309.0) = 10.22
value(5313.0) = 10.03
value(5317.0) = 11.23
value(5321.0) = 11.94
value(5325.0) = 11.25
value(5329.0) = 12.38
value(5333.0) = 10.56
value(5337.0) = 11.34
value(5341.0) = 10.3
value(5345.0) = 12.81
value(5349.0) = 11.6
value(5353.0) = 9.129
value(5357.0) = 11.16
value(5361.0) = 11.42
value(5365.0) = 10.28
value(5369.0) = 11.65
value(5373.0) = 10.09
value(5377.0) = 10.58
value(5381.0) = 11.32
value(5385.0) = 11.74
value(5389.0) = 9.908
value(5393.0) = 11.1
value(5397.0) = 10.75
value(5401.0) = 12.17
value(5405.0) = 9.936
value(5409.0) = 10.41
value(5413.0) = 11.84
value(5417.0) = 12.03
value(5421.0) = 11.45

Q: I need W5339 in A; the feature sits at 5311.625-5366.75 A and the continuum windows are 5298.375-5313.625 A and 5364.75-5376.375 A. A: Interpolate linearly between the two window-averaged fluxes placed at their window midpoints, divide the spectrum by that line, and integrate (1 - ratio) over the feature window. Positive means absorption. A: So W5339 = -1.9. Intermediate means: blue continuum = 10.8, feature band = 11.1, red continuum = 10.7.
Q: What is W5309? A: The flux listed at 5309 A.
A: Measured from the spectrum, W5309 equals 10.22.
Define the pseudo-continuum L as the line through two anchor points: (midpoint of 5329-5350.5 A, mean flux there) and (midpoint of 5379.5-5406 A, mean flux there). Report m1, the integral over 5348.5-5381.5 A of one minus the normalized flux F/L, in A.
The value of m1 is 1.4 A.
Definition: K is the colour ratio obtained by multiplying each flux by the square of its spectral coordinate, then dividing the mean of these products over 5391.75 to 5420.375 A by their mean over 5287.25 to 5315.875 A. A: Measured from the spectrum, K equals 1.07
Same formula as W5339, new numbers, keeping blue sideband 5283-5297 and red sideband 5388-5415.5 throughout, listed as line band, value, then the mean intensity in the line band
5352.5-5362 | 0.4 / 10.7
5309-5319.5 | 0.7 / 10.6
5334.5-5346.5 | -0.1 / 11.4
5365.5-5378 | 0.4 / 10.7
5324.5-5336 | -0.1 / 11.4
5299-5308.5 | 0.3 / 11.1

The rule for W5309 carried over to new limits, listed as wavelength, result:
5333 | 10.56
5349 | 11.6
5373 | 10.09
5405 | 9.936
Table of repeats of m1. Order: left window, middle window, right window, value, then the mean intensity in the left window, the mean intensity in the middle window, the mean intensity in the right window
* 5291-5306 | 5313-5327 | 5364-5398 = -0.47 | 10.9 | 11.3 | 10.8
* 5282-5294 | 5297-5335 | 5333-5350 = 1.49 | 11.8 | 11.1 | 11.4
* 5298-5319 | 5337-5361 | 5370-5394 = -0.55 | 10.8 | 11.1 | 10.8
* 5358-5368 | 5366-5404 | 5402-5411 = -1.12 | 11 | 11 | 10.4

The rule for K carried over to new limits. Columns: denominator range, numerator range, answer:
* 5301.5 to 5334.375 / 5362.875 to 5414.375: 1.00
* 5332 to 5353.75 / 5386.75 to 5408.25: 0.99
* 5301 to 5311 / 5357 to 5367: 1.02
